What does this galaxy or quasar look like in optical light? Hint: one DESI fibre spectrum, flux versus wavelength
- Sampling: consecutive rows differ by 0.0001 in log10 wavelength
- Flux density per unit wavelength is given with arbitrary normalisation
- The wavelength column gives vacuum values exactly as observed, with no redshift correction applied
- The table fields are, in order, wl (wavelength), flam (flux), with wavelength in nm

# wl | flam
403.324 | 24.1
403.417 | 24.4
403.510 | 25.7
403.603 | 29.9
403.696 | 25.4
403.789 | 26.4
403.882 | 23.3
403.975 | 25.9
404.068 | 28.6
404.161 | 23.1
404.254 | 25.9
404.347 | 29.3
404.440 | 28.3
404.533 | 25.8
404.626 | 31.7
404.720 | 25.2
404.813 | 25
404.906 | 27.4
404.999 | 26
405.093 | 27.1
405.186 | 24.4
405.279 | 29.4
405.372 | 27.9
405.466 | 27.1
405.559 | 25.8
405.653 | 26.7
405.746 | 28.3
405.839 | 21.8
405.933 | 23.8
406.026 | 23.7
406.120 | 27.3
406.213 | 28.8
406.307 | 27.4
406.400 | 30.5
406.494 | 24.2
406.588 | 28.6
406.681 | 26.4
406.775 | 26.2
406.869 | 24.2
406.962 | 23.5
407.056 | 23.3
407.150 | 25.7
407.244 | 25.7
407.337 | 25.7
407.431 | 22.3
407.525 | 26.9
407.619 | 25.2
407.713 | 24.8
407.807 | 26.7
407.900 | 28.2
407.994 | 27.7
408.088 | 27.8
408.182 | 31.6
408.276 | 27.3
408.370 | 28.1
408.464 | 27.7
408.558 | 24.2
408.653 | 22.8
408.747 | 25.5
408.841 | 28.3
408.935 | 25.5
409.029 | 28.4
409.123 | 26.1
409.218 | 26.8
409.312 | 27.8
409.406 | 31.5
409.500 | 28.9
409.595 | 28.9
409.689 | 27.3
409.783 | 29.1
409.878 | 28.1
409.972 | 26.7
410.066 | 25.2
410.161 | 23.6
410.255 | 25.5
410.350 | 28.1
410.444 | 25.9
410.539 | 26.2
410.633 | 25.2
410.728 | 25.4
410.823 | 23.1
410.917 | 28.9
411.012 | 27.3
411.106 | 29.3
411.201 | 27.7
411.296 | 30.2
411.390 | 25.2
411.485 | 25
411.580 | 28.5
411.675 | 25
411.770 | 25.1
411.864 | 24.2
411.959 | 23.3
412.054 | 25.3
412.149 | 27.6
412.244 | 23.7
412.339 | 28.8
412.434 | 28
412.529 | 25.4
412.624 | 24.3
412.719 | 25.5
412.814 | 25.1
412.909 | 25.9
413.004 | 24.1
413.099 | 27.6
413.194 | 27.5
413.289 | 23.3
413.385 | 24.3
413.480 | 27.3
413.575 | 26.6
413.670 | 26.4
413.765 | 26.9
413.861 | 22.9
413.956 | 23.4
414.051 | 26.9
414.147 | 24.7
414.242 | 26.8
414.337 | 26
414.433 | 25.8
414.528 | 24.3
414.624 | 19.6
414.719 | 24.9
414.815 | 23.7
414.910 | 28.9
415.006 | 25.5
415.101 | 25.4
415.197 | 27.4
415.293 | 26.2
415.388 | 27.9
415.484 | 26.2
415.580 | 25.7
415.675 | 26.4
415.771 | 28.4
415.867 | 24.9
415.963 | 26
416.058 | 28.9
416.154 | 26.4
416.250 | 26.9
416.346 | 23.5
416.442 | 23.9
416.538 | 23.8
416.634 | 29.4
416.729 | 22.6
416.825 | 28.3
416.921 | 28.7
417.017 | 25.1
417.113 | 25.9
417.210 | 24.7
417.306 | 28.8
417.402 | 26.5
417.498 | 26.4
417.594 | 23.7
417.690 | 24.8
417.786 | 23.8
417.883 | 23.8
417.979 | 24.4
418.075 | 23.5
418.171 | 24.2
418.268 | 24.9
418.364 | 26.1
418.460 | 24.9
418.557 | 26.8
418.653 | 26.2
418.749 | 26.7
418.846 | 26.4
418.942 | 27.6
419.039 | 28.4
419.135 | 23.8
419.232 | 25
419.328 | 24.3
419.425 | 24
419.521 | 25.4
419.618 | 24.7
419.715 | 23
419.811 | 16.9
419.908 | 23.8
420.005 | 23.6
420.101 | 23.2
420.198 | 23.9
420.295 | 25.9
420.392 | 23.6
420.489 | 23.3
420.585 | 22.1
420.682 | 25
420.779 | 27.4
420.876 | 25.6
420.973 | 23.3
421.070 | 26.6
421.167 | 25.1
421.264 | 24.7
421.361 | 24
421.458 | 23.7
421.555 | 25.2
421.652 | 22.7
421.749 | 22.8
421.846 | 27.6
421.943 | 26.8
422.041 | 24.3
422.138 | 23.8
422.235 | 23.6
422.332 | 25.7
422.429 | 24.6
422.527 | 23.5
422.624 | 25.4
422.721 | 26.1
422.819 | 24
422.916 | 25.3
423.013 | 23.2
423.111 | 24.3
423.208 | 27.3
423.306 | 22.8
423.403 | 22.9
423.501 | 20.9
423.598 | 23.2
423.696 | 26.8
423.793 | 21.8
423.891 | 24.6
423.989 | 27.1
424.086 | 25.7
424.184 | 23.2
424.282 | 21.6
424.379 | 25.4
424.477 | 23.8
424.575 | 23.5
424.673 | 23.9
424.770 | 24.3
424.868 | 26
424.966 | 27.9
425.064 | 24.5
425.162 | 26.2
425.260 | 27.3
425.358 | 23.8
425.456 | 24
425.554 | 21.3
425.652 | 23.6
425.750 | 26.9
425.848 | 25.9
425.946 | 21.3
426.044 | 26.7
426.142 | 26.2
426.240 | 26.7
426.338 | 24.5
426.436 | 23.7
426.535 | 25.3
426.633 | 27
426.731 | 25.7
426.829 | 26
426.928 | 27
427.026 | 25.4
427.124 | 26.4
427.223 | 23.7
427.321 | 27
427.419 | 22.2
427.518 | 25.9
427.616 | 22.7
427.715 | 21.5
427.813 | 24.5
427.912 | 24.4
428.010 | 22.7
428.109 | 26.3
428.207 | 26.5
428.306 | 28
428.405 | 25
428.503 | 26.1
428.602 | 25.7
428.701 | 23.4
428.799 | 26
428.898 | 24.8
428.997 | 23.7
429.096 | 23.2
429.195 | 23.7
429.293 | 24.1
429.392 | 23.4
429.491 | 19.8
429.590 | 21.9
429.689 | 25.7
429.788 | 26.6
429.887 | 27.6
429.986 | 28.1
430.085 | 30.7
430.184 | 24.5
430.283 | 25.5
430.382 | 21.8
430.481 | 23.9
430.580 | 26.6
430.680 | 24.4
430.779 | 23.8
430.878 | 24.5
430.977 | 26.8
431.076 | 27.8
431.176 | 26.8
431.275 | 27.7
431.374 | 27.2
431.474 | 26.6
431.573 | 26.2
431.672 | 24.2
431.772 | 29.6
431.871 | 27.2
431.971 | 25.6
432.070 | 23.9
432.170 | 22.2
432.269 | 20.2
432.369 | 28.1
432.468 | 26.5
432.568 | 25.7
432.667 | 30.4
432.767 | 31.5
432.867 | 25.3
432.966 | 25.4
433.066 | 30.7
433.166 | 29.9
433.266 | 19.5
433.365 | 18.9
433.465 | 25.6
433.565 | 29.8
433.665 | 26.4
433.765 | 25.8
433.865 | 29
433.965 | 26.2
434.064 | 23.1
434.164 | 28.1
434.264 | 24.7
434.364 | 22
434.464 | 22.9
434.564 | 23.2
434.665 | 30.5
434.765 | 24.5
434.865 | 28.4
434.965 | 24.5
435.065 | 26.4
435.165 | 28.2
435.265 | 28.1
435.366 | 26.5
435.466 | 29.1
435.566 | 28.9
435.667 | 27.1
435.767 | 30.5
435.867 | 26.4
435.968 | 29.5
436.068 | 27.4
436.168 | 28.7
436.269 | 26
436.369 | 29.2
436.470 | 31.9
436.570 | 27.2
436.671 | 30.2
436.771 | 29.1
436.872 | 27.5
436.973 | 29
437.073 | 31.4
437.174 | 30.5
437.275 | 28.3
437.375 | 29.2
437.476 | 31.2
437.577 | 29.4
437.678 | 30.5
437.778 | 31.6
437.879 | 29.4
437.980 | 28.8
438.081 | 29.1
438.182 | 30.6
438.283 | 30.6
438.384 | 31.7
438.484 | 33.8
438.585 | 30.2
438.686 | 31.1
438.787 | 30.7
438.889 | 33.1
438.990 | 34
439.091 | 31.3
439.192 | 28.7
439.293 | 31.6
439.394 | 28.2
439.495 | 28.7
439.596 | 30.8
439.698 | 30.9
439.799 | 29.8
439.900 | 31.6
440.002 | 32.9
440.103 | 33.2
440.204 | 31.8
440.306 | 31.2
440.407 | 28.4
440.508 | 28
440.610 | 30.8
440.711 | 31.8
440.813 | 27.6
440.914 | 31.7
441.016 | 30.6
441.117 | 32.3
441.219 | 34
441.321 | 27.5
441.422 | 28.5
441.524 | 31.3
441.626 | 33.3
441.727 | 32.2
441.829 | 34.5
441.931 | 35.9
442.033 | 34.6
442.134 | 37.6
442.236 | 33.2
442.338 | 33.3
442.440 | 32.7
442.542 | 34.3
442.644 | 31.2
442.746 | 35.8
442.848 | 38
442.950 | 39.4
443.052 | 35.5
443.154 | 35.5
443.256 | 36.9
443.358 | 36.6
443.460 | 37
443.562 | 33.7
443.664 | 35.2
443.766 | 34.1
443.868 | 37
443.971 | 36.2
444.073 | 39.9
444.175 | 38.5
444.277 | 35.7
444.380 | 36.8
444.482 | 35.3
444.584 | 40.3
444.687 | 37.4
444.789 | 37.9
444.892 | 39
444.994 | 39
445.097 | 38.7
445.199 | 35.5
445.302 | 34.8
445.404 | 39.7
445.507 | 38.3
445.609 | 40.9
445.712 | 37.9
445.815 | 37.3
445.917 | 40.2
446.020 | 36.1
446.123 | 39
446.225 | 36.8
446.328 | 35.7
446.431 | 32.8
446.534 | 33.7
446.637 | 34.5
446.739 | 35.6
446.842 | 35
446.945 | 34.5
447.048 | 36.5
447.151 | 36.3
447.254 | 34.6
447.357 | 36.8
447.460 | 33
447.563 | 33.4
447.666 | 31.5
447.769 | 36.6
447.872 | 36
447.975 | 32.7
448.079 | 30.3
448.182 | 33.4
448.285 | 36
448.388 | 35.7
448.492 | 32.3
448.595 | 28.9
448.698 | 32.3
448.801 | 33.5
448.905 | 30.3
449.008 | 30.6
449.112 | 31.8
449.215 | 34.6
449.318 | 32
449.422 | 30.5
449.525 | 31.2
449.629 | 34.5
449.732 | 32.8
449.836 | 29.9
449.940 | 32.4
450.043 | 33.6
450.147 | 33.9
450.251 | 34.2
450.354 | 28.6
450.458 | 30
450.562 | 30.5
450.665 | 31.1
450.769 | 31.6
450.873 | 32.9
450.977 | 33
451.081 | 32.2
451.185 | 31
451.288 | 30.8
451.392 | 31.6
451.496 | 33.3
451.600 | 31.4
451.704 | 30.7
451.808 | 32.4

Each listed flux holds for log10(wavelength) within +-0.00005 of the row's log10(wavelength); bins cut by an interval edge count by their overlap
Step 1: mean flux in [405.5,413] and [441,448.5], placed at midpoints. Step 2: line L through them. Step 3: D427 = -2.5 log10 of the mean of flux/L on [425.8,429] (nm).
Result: 0.23 mag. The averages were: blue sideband 26.4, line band 25.1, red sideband 35.4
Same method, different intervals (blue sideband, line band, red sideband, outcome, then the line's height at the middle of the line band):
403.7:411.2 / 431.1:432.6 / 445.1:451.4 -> 0.19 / 30.9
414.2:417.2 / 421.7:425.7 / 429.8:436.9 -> 0.07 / 26.2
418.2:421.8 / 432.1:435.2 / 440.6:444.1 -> 0.17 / 30.3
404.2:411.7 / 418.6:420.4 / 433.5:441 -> 0.13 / 27.6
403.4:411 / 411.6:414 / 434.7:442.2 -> 0.07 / 27.2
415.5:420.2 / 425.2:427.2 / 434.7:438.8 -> 0.07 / 27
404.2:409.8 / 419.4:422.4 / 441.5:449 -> 0.23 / 29.9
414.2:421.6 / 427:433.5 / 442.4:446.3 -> 0.21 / 30.7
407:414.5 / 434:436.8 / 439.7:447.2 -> 0.20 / 32.8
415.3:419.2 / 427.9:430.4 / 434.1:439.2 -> 0.11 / 27.7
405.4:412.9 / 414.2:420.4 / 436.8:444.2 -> 0.11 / 27.9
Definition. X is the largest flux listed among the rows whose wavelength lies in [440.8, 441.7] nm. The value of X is 34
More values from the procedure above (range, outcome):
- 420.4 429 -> 28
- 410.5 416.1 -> 30.2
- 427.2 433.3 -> 31.5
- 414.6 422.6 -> 29.4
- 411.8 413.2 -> 28.8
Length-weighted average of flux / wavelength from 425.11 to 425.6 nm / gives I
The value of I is 24.5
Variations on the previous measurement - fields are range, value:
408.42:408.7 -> 24.8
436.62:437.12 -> 29.4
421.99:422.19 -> 24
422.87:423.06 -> 24.3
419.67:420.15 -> 22.1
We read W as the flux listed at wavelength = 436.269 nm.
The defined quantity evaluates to 26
